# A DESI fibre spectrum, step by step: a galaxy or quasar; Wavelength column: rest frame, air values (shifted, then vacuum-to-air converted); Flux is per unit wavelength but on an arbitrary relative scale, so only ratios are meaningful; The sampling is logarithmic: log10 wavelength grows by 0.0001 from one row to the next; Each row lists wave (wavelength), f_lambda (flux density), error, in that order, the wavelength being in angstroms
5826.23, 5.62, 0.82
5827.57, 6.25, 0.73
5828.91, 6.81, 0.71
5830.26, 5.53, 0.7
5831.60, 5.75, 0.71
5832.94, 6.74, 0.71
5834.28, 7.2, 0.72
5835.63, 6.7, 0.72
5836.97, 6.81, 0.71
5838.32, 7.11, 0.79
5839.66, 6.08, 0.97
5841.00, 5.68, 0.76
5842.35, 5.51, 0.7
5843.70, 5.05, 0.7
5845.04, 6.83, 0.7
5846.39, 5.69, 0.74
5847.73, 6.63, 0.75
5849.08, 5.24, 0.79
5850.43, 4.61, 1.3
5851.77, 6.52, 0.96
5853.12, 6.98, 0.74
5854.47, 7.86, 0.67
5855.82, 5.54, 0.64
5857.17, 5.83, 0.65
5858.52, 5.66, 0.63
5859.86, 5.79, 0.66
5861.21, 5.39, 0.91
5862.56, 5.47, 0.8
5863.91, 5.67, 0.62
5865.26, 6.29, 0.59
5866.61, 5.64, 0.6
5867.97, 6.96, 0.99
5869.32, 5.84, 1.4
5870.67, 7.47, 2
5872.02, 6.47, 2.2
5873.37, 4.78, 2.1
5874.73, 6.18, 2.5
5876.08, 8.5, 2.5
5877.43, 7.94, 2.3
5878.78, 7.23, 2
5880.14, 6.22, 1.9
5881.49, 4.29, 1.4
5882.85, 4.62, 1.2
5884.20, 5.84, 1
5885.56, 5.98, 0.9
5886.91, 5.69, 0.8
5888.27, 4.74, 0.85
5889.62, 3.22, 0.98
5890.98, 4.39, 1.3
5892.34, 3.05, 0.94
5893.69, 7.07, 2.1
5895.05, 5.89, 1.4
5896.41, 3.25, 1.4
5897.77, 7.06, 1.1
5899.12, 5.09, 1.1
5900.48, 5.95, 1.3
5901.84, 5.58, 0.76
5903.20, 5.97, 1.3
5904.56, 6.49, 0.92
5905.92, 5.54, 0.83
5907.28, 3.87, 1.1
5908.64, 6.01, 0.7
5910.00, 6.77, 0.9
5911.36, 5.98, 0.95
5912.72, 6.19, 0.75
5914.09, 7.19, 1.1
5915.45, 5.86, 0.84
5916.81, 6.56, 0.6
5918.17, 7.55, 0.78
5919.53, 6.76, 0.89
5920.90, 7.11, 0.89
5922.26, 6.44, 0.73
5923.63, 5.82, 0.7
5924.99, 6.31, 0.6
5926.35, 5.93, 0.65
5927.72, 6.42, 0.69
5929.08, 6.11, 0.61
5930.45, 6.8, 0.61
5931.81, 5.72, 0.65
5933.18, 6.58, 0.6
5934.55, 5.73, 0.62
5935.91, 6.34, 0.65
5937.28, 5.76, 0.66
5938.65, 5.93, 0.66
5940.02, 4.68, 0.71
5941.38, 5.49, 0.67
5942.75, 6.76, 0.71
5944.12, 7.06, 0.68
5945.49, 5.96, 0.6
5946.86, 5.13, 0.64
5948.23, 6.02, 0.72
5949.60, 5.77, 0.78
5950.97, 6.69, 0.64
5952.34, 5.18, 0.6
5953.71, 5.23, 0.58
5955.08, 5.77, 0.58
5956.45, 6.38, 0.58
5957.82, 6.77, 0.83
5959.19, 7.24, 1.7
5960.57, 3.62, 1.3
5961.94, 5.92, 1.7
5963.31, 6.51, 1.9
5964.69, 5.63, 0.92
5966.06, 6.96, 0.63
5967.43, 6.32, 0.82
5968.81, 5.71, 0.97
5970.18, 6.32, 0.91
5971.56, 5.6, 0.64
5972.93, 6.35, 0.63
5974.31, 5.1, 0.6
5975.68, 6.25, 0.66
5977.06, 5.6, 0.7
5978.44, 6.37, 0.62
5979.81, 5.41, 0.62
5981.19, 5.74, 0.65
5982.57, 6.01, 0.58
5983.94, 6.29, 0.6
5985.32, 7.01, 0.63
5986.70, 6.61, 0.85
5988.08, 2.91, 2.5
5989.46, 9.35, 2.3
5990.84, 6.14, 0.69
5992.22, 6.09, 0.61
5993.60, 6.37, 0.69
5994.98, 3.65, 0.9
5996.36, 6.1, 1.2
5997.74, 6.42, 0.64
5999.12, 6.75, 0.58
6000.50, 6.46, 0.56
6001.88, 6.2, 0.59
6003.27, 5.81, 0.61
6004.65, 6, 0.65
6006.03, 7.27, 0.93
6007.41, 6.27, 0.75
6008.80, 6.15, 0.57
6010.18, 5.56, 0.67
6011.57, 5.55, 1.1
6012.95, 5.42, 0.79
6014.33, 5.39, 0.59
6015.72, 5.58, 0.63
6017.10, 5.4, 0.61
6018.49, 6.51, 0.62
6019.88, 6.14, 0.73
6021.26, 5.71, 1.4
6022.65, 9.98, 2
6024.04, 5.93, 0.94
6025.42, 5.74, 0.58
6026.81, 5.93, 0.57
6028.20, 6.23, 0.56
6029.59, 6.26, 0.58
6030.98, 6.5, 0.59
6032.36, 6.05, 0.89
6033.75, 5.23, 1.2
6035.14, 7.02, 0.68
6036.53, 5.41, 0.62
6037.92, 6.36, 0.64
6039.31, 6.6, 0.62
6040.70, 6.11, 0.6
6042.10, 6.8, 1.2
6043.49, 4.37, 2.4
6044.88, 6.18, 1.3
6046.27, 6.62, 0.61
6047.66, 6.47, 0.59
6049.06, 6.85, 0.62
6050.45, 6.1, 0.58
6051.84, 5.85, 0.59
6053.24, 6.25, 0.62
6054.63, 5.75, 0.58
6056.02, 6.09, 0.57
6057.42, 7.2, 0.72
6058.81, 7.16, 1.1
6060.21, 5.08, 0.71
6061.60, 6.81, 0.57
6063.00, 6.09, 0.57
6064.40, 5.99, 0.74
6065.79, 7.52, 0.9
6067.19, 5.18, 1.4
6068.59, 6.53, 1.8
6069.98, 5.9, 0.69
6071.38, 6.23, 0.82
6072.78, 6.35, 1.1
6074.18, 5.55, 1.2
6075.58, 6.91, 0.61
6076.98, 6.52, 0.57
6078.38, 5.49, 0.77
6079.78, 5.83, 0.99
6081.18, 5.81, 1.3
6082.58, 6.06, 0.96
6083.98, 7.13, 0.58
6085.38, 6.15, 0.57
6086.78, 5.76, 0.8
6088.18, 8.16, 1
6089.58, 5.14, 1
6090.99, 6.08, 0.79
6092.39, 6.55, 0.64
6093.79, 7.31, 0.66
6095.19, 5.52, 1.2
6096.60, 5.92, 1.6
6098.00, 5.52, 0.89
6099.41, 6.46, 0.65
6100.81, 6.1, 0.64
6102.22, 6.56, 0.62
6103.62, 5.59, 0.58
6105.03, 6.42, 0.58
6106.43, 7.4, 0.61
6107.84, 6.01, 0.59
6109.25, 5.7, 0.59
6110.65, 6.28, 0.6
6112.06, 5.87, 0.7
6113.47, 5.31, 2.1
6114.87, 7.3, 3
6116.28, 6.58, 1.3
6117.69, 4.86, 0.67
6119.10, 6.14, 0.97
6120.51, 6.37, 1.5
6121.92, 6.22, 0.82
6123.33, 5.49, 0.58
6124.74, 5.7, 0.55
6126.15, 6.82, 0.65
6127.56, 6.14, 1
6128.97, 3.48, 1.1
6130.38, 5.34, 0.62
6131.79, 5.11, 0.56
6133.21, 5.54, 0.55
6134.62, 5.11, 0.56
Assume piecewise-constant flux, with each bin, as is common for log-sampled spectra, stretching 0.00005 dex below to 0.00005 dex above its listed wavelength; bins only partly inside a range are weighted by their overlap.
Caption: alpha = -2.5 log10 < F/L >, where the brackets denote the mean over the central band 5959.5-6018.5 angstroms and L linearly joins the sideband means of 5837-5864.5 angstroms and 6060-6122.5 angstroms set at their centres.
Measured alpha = 0.02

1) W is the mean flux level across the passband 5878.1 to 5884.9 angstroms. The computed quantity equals 5.64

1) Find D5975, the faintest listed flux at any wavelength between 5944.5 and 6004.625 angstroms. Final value 2.91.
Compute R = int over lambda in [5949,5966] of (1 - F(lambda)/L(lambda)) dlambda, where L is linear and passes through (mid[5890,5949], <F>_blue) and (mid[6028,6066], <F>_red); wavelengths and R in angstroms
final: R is 0.3 angstroms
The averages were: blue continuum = 5.94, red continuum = 6.23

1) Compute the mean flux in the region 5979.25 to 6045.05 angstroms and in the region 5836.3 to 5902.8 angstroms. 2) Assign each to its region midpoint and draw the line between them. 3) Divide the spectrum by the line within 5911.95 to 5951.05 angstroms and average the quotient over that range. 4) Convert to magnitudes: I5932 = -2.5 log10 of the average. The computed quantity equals -0.05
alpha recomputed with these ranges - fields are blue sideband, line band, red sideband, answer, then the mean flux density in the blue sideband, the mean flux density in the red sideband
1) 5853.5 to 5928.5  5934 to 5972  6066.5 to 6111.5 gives 0.01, 5.95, 6.19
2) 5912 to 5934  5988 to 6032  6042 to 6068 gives 0.02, 6.45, 6.22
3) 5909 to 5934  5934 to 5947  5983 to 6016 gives 0.08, 6.44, 6.06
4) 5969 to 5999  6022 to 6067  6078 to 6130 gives -0.05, 6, 6.09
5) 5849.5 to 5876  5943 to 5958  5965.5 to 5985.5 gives 0.01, 6.1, 6.04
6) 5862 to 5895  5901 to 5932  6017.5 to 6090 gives -0.06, 5.82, 6.26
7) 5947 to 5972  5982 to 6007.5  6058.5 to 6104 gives -0.03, 5.97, 6.21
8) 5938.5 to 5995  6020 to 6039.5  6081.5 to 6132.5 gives -0.06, 5.98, 6.07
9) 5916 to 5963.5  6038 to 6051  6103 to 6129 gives -0.03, 6.11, 6.05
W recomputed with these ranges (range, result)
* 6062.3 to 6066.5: 6.53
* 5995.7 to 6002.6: 6.38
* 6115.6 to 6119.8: 5.85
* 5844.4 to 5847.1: 6.26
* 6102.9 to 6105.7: 6.01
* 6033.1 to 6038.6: 6.01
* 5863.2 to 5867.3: 5.85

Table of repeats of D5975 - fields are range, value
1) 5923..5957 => 4.68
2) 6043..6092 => 4.37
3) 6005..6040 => 5.23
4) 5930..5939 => 5.72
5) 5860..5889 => 4.29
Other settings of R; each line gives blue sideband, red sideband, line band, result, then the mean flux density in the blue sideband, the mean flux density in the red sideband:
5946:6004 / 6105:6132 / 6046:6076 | -1.7 angstroms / 5.99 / 5.93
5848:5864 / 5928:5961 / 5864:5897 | 1.0 angstroms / 5.91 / 5.97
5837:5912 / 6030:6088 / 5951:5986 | 0.3 angstroms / 5.84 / 6.21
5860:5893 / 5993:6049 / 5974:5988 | 0.2 angstroms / 5.74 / 6.12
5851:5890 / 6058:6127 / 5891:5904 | 1.4 angstroms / 6.04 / 6.19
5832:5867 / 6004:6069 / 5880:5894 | 2.8 angstroms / 6.1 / 6.19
